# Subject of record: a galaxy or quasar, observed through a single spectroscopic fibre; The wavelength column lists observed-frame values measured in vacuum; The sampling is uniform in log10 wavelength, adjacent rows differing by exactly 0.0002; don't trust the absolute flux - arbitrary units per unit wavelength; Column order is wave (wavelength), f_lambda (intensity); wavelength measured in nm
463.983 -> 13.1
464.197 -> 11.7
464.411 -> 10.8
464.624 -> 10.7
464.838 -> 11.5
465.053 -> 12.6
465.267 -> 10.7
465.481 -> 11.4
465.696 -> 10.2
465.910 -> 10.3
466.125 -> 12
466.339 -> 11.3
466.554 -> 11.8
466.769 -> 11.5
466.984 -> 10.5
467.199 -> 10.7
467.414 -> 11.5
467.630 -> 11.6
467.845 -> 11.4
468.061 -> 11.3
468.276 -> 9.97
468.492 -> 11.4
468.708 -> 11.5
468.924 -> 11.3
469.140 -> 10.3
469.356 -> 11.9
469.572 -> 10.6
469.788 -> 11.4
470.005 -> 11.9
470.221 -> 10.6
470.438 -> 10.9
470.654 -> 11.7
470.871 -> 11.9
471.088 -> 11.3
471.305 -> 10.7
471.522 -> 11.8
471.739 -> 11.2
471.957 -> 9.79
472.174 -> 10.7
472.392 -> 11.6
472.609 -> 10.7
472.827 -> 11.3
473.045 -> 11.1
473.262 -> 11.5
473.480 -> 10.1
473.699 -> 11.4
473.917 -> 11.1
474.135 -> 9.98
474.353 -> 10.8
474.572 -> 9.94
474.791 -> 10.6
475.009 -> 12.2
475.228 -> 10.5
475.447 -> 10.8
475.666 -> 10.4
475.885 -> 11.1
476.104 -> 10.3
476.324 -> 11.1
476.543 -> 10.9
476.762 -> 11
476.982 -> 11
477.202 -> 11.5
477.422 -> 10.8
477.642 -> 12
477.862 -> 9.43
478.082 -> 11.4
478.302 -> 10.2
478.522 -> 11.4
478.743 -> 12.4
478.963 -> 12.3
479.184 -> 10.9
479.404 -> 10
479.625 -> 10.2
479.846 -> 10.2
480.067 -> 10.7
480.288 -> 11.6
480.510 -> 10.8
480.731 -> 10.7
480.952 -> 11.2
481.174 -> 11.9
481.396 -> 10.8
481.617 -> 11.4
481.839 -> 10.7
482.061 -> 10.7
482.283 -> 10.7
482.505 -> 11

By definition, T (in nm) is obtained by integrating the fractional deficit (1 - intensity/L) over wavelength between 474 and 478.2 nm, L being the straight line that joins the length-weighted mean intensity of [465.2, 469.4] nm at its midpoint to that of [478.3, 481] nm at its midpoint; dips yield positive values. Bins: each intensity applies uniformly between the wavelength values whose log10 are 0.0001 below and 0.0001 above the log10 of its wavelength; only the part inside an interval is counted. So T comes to 0.08 nm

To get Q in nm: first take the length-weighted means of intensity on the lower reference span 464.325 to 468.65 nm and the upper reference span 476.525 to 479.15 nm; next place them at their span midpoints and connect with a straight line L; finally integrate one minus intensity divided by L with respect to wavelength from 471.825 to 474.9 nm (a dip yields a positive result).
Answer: 0.12 nm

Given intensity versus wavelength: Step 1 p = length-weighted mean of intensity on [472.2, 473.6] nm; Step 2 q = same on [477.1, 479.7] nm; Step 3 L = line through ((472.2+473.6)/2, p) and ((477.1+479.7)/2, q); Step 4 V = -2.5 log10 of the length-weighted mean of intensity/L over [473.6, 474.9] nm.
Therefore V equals 0.040 mag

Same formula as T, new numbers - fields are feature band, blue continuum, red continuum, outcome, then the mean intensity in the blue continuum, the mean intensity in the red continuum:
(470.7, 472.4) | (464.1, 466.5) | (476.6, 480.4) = 0.00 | 11.2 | 11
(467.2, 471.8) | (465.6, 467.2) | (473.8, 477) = -0.11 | 11.1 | 10.8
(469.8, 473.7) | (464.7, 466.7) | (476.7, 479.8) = 0.02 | 11.3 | 11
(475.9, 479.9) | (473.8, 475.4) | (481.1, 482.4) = -0.03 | 10.7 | 11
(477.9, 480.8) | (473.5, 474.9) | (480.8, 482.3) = -0.01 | 10.6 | 11.1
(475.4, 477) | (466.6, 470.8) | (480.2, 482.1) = 0.04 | 11.2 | 11.1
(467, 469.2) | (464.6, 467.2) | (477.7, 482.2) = 0.01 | 11.2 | 11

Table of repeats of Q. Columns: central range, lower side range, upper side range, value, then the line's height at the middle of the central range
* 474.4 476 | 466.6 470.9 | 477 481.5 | 0.04 nm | 11.1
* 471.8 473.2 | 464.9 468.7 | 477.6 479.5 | 0.03 nm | 11.1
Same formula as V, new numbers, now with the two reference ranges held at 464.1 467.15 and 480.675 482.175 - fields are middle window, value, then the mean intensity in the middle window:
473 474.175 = 0.02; 10.9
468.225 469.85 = 0.01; 11.1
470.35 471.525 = -0.02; 11.4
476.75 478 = 0.01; 11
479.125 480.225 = 0.07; 10.4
